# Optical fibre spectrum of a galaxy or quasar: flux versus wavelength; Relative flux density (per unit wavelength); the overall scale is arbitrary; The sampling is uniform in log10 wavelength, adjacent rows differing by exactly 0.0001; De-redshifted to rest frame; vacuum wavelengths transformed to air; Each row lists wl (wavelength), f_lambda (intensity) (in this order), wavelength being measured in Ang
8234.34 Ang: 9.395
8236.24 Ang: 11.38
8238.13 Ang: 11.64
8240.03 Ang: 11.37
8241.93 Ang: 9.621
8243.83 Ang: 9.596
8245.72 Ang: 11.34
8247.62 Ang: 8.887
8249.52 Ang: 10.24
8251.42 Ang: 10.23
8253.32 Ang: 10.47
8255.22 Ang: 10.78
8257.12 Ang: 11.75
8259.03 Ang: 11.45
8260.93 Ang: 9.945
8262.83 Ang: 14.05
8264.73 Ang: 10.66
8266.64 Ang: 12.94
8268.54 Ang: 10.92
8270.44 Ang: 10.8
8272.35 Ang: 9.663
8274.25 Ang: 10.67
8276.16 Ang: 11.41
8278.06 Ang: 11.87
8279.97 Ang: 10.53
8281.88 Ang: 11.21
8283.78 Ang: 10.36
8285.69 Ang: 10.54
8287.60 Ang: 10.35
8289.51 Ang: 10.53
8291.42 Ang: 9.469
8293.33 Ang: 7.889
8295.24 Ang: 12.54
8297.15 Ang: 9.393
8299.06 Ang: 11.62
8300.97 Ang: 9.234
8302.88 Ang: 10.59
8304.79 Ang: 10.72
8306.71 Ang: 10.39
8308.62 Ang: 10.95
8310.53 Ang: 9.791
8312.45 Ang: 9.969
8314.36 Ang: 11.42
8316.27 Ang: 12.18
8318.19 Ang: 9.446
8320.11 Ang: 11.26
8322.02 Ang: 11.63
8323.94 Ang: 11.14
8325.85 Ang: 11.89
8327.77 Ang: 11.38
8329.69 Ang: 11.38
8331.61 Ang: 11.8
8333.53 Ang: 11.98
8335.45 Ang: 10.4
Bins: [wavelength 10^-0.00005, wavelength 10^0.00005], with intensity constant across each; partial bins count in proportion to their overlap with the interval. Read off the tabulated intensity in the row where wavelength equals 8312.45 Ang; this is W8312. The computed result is 9.969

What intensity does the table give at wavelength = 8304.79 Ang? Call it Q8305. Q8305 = 10.72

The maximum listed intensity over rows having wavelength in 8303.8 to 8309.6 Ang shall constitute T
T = 10.95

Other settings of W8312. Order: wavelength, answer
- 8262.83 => 14.05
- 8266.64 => 12.94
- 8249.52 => 10.24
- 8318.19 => 9.446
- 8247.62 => 8.887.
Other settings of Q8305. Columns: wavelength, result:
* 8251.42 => 10.23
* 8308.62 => 10.95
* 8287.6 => 10.35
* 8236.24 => 11.38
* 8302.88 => 10.59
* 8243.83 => 9.596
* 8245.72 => 11.34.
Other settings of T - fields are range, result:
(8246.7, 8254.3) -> 10.47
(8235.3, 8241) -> 11.64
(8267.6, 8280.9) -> 11.87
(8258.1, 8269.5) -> 14.05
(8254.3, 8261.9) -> 11.75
